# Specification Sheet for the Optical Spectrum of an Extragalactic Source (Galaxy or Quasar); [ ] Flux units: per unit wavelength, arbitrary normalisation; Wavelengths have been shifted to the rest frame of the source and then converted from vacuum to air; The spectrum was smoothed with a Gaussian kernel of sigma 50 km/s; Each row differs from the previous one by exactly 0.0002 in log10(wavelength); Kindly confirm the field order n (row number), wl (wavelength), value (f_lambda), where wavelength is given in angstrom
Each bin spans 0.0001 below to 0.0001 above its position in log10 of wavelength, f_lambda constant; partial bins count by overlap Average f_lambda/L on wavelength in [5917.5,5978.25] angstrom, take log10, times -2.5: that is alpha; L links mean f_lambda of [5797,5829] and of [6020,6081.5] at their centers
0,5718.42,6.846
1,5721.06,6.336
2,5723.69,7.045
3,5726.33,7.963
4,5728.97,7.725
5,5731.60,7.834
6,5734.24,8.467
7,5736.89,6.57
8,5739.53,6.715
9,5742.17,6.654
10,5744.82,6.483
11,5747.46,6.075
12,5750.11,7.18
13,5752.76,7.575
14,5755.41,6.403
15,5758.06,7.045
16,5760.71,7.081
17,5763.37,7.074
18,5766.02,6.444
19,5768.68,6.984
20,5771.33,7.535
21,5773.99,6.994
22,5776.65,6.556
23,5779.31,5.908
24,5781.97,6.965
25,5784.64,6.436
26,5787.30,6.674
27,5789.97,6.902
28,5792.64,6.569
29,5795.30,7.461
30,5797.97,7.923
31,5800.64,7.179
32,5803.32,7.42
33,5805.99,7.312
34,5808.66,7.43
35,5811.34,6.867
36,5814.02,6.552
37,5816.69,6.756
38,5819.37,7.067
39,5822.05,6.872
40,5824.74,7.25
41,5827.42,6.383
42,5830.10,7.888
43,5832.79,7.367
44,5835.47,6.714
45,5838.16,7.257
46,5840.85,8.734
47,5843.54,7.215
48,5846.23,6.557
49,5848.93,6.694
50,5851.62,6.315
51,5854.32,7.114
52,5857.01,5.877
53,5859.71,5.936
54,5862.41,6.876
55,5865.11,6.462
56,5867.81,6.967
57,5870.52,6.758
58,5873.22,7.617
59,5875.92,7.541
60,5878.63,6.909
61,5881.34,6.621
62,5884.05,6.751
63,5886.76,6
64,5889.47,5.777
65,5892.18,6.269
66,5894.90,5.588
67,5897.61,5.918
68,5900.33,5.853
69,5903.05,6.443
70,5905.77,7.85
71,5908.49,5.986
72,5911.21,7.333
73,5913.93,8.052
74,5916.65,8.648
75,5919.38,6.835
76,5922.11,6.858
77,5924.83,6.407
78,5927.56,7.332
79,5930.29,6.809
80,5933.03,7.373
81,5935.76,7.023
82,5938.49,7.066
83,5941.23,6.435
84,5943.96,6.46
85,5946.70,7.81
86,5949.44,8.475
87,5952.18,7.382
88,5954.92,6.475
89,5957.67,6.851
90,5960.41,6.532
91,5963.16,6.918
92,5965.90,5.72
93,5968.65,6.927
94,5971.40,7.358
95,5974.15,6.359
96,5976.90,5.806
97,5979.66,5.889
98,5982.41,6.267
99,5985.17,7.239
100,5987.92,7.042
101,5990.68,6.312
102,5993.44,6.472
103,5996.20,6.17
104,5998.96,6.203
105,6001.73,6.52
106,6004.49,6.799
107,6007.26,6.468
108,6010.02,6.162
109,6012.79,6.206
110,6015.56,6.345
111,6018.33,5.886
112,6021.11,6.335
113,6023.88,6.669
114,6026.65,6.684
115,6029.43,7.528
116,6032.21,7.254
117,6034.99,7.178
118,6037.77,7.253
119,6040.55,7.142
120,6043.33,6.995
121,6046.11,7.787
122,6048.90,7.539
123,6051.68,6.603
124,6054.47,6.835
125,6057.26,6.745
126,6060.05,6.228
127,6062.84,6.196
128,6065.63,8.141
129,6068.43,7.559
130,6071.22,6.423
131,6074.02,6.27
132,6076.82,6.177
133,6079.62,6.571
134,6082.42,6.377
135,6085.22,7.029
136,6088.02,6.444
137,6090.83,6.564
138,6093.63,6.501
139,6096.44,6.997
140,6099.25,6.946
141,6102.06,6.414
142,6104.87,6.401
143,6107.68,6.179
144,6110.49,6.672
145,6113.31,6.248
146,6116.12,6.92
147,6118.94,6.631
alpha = 0.02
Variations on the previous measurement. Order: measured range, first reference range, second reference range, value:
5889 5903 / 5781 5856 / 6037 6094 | 0.18 mag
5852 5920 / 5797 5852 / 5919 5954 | 0.06 mag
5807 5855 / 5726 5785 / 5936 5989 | -0.02 mag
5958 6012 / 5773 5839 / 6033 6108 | 0.06 mag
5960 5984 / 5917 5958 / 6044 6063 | 0.10 mag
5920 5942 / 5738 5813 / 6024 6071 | 0.01 mag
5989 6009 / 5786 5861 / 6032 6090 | 0.08 mag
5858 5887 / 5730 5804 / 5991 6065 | 0.01 mag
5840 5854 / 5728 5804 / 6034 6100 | -0.01 mag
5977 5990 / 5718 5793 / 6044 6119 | 0.04 mag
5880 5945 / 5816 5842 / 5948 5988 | 0.03 mag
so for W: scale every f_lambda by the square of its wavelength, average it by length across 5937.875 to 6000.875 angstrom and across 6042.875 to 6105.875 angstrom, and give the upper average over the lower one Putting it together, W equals 1.0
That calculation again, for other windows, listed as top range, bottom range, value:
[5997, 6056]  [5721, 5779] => 1.06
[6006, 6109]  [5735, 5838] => 1.06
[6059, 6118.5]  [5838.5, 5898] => 1.07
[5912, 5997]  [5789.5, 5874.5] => 1.02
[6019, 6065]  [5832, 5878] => 1.07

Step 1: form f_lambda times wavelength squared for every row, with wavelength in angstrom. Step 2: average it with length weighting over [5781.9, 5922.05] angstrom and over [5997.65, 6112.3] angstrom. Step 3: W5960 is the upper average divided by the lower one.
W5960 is 1.0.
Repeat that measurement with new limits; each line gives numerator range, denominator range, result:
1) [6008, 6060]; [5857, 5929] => 1.06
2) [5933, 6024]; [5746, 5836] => 1.01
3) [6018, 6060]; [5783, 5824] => 1.07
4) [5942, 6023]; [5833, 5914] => 1.02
